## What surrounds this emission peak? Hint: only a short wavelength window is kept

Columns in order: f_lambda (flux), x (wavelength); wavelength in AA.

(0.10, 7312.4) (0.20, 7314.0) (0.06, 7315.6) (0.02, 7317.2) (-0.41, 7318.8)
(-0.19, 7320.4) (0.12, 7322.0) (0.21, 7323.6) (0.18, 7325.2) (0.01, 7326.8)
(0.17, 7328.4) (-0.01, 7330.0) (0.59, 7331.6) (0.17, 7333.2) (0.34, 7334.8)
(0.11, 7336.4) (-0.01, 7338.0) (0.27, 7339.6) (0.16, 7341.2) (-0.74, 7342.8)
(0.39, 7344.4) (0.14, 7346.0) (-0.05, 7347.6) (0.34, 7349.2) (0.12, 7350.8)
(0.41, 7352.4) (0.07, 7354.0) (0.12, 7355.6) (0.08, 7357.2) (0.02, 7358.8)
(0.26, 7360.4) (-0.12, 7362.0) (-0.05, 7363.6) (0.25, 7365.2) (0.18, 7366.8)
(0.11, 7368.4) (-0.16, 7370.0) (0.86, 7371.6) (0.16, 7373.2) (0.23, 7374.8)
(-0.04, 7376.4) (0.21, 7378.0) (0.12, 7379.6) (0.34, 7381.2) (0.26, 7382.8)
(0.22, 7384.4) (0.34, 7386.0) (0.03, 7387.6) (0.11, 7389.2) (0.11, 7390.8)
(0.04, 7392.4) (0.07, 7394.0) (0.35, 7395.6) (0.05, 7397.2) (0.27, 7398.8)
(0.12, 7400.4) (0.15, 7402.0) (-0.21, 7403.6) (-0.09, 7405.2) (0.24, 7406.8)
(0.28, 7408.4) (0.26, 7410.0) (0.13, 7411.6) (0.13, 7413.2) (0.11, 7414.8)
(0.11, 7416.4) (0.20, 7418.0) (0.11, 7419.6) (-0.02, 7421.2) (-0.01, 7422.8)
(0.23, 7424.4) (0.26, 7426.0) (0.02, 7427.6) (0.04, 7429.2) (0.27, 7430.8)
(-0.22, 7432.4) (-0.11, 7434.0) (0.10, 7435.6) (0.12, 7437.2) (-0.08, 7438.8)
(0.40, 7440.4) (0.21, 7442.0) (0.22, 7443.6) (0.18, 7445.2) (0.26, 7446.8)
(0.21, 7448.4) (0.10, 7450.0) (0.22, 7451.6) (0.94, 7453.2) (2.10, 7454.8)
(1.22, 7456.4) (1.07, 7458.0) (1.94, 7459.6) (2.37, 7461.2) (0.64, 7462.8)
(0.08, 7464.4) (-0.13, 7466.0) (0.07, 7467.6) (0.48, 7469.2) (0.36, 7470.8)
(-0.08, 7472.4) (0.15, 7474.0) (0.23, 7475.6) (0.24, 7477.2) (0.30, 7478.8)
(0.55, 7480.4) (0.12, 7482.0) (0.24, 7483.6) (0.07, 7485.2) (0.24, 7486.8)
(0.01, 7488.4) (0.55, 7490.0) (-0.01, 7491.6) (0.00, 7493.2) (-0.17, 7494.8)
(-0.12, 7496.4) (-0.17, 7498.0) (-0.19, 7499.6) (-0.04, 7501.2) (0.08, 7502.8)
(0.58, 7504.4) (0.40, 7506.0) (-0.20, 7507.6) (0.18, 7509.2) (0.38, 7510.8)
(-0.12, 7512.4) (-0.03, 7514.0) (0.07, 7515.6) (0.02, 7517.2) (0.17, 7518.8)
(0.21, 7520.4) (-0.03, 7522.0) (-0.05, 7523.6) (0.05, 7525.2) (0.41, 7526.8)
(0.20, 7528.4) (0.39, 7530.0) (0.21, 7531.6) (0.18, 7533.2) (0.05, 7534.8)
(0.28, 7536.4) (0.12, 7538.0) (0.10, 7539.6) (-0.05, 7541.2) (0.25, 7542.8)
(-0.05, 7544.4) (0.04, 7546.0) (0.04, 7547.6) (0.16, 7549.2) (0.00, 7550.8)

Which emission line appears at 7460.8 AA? [O II] 3727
